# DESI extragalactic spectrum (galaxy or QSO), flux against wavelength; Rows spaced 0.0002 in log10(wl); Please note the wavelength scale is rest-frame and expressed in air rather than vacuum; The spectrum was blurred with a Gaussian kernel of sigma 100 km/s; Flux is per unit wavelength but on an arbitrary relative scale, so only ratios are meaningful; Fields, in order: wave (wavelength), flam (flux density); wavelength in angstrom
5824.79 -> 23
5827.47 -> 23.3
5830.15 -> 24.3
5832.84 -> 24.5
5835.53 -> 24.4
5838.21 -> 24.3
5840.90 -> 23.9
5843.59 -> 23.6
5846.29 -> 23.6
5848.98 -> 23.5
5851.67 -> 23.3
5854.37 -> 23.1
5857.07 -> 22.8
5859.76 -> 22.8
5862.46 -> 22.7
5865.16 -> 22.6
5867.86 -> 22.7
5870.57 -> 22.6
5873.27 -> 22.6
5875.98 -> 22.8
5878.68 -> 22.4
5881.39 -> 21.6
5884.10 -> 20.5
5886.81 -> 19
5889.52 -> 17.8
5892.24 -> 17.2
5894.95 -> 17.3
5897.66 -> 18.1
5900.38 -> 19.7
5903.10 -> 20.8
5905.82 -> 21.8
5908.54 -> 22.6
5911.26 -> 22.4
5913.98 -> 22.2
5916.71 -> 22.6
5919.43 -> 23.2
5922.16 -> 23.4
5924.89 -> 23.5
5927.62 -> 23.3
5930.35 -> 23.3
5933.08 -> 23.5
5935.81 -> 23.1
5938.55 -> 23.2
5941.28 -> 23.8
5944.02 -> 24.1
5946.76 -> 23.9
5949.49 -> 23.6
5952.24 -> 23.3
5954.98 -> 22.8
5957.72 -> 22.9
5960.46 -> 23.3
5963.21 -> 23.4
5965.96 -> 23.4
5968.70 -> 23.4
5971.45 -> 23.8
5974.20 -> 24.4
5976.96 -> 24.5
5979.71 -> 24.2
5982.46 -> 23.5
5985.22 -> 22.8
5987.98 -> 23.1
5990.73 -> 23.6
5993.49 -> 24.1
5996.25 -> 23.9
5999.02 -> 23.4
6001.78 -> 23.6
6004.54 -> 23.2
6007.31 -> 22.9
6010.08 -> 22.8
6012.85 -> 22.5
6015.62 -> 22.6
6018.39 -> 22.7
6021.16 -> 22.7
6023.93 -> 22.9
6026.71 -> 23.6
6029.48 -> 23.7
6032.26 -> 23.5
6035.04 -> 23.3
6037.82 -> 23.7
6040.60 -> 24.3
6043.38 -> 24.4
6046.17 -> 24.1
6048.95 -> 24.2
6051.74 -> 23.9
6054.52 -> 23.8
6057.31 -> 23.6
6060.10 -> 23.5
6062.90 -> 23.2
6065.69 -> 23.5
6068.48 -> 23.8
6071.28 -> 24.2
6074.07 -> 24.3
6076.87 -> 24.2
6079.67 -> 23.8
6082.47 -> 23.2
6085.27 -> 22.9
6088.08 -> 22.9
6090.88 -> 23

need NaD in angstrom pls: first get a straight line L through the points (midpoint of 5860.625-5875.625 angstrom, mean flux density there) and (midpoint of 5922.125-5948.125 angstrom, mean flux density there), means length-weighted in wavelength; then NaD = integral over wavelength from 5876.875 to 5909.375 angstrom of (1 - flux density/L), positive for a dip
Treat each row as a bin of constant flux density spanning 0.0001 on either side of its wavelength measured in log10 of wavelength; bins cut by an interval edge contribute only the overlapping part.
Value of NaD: 4.3 angstrom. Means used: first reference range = 22.6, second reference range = 23.5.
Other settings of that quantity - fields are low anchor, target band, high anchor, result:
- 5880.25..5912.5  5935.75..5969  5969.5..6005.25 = -1.8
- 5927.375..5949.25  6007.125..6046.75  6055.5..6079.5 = 0.7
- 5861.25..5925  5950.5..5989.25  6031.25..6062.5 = -1.6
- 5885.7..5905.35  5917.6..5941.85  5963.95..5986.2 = -2.9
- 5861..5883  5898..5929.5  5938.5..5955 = 1.3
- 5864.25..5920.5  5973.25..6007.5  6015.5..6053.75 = -1.3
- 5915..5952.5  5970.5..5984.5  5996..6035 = -0.5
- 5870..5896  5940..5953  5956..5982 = -0.5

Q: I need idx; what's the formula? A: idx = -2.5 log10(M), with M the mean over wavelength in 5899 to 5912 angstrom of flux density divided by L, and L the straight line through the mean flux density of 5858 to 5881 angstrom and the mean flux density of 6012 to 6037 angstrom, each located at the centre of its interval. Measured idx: 0.07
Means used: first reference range 22.6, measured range 21.4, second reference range 23.1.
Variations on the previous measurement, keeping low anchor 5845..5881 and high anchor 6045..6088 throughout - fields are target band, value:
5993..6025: 0.018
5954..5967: 0.005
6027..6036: 0.002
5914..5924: 0.006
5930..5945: -0.015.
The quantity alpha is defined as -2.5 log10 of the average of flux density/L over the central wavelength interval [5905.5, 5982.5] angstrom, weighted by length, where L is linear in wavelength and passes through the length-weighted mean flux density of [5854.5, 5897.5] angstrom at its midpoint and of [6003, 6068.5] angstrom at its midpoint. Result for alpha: -0.06 mag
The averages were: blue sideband 21.1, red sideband 23.4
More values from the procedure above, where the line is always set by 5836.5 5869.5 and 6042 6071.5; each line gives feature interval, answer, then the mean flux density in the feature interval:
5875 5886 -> 0.080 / 21.7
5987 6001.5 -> 0.000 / 23.6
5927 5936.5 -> 0.007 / 23.3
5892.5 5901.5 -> 0.271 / 18.2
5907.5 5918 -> 0.046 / 22.4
